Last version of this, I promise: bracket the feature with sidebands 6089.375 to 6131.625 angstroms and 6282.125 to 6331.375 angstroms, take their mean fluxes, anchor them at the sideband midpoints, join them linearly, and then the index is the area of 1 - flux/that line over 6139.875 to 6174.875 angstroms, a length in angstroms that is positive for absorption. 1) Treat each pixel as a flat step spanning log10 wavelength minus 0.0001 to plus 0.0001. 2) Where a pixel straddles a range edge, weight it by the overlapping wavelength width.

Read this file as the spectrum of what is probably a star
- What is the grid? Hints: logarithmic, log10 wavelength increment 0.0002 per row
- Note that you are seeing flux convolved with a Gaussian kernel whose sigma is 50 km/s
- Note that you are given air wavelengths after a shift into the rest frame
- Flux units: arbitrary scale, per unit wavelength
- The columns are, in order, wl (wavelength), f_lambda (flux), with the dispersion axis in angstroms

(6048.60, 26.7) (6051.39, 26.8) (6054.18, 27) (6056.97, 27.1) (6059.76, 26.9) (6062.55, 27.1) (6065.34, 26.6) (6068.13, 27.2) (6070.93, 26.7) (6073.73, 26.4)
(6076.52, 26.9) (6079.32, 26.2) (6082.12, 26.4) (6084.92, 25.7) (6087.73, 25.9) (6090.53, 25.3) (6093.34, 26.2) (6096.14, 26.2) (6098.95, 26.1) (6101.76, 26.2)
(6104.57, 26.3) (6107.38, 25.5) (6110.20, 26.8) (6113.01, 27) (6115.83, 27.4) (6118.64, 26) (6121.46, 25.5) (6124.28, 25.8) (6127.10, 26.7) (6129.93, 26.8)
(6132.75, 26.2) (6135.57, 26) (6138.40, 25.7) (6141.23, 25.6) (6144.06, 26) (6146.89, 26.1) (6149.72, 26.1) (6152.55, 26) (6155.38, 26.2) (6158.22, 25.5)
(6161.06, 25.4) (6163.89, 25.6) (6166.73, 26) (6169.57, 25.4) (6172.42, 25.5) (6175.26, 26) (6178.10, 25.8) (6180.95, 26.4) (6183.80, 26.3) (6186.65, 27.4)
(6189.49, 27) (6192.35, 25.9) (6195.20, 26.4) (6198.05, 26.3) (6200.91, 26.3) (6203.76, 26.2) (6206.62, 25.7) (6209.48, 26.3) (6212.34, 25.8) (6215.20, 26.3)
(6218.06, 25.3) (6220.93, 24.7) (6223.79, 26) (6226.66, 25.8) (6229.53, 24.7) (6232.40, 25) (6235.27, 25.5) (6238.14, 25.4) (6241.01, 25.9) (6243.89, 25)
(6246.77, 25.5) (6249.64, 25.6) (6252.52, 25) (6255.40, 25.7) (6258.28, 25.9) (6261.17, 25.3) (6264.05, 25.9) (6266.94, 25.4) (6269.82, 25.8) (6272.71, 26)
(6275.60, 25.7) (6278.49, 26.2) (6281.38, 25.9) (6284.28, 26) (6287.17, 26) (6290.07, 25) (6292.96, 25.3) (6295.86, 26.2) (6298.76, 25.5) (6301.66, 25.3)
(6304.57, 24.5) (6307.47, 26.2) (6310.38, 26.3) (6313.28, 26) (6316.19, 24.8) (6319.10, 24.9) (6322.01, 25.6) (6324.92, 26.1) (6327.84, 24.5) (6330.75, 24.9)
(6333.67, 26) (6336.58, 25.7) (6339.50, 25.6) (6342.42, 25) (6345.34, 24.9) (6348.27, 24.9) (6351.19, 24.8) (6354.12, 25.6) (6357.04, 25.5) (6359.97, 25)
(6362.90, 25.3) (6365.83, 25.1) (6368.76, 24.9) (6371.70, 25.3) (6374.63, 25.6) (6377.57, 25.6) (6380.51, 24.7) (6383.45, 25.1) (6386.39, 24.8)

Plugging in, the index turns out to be 0.4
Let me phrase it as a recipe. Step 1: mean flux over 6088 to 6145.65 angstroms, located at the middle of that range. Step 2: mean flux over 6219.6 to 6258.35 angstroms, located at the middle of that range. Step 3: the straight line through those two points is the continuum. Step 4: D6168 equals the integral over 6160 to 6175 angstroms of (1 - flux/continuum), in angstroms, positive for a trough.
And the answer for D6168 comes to 0.13 angstroms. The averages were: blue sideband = 26.2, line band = 25.6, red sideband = 25.4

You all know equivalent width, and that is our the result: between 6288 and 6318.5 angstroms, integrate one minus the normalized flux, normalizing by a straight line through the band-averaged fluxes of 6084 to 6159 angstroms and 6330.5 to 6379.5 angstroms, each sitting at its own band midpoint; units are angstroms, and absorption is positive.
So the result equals 0.0 angstroms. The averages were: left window 26.1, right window 25.3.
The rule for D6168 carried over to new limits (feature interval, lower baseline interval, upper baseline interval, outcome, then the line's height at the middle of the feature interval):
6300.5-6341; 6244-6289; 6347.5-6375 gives -0.1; 25.4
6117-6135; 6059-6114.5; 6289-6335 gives 0.0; 26.2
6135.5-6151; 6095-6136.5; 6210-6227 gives 0.1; 26.1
